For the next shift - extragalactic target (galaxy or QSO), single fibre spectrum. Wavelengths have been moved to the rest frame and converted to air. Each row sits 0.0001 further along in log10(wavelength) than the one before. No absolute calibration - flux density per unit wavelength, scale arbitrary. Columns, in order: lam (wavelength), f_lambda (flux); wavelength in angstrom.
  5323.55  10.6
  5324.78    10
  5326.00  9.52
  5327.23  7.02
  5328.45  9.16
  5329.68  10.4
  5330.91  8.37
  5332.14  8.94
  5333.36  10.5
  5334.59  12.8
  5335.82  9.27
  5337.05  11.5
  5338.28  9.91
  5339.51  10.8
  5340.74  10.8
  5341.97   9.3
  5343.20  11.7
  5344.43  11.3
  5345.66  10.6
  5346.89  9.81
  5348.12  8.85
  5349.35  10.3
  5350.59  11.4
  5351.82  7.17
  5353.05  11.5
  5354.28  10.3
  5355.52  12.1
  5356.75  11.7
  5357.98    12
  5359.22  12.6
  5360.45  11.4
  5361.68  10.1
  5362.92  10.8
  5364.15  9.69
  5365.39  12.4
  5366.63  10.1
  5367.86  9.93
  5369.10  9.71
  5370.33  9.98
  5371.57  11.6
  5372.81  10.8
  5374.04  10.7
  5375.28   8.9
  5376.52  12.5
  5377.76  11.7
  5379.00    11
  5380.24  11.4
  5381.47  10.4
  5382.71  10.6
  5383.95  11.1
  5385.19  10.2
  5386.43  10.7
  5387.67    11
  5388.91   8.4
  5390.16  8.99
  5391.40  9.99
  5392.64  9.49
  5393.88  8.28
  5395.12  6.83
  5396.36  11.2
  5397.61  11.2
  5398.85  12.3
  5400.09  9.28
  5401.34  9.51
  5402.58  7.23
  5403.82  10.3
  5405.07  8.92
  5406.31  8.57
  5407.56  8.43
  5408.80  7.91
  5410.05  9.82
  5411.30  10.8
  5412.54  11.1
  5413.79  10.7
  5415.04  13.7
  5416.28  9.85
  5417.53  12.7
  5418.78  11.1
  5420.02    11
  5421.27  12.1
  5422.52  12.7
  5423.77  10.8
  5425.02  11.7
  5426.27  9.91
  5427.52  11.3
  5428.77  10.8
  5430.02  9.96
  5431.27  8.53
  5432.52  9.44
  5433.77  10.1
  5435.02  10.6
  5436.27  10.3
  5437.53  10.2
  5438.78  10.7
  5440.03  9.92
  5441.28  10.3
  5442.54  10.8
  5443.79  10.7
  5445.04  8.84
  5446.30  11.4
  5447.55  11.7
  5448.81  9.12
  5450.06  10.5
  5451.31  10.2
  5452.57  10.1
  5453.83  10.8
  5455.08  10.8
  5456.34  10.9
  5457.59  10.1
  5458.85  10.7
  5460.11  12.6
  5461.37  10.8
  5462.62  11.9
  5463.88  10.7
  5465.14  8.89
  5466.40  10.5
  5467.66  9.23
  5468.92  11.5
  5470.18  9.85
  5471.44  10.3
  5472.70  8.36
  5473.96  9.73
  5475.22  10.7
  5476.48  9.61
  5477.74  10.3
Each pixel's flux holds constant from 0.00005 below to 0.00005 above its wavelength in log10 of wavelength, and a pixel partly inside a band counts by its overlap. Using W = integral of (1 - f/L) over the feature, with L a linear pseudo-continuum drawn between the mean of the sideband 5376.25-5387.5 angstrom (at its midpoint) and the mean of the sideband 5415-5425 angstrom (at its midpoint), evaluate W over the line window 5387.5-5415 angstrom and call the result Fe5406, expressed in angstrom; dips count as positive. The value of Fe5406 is 4.2 angstrom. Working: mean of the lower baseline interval 11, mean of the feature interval 9.62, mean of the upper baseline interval 11.6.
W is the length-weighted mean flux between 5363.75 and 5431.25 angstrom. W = 10.4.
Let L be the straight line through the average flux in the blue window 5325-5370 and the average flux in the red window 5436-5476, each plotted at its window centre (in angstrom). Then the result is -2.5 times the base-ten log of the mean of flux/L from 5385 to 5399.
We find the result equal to 0.065 mag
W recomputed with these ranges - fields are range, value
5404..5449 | 10.5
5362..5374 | 10.6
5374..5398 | 10.2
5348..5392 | 10.6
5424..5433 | 10.3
